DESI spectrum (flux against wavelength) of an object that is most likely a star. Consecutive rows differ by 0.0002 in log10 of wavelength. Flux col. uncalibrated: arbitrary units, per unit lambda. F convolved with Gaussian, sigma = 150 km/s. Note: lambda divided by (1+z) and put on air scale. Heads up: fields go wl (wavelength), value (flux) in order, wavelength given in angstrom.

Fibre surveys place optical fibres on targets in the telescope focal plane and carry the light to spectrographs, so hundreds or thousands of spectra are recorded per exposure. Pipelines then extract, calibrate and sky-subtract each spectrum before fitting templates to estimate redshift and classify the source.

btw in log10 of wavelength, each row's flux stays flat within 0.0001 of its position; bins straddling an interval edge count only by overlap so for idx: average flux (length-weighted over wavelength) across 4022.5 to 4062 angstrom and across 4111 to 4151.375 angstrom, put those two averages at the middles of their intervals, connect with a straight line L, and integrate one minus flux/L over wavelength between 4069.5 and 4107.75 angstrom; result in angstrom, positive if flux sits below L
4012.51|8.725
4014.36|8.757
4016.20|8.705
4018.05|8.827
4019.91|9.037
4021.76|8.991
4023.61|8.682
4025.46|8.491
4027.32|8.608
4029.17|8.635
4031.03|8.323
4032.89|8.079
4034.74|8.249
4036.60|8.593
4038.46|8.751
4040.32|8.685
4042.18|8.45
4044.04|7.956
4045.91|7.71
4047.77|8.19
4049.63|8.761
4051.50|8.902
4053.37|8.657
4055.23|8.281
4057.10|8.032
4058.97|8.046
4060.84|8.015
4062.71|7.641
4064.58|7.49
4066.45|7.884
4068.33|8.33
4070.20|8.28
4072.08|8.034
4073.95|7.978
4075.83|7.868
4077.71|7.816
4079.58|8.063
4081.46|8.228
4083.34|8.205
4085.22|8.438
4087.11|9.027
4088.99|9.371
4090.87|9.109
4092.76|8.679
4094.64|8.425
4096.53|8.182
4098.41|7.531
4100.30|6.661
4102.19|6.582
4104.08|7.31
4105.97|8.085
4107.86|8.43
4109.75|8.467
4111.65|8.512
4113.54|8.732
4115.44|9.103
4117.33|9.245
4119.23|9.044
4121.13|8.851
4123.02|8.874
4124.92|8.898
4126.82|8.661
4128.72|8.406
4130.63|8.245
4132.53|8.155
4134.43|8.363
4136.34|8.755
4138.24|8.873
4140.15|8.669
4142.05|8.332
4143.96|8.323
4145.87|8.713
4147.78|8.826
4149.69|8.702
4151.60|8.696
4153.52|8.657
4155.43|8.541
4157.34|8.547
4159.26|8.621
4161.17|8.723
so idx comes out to 1.97 angstrom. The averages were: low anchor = 8.38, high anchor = 8.68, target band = 8.1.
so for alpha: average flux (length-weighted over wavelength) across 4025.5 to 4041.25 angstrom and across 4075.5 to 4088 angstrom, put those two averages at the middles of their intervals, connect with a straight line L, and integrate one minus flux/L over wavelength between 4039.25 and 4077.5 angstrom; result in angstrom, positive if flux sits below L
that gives 1.0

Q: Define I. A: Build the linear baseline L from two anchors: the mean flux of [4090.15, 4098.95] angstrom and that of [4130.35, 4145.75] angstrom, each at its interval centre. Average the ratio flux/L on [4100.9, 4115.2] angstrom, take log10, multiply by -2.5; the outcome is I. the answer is 0.05 mag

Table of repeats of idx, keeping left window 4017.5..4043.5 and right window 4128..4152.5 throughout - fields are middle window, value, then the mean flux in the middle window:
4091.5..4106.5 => 1.5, 7.7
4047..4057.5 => 0.1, 8.5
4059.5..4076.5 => 1.2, 7.95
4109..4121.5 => -0.4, 8.85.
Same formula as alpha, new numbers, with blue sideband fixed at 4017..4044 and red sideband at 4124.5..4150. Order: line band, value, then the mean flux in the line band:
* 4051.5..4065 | 0.7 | 8.1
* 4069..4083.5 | 0.9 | 8.06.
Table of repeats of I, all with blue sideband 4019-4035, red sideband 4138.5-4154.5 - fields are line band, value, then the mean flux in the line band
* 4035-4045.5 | 0.02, 8.43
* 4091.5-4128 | 0.03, 8.34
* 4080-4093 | -0.01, 8.69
